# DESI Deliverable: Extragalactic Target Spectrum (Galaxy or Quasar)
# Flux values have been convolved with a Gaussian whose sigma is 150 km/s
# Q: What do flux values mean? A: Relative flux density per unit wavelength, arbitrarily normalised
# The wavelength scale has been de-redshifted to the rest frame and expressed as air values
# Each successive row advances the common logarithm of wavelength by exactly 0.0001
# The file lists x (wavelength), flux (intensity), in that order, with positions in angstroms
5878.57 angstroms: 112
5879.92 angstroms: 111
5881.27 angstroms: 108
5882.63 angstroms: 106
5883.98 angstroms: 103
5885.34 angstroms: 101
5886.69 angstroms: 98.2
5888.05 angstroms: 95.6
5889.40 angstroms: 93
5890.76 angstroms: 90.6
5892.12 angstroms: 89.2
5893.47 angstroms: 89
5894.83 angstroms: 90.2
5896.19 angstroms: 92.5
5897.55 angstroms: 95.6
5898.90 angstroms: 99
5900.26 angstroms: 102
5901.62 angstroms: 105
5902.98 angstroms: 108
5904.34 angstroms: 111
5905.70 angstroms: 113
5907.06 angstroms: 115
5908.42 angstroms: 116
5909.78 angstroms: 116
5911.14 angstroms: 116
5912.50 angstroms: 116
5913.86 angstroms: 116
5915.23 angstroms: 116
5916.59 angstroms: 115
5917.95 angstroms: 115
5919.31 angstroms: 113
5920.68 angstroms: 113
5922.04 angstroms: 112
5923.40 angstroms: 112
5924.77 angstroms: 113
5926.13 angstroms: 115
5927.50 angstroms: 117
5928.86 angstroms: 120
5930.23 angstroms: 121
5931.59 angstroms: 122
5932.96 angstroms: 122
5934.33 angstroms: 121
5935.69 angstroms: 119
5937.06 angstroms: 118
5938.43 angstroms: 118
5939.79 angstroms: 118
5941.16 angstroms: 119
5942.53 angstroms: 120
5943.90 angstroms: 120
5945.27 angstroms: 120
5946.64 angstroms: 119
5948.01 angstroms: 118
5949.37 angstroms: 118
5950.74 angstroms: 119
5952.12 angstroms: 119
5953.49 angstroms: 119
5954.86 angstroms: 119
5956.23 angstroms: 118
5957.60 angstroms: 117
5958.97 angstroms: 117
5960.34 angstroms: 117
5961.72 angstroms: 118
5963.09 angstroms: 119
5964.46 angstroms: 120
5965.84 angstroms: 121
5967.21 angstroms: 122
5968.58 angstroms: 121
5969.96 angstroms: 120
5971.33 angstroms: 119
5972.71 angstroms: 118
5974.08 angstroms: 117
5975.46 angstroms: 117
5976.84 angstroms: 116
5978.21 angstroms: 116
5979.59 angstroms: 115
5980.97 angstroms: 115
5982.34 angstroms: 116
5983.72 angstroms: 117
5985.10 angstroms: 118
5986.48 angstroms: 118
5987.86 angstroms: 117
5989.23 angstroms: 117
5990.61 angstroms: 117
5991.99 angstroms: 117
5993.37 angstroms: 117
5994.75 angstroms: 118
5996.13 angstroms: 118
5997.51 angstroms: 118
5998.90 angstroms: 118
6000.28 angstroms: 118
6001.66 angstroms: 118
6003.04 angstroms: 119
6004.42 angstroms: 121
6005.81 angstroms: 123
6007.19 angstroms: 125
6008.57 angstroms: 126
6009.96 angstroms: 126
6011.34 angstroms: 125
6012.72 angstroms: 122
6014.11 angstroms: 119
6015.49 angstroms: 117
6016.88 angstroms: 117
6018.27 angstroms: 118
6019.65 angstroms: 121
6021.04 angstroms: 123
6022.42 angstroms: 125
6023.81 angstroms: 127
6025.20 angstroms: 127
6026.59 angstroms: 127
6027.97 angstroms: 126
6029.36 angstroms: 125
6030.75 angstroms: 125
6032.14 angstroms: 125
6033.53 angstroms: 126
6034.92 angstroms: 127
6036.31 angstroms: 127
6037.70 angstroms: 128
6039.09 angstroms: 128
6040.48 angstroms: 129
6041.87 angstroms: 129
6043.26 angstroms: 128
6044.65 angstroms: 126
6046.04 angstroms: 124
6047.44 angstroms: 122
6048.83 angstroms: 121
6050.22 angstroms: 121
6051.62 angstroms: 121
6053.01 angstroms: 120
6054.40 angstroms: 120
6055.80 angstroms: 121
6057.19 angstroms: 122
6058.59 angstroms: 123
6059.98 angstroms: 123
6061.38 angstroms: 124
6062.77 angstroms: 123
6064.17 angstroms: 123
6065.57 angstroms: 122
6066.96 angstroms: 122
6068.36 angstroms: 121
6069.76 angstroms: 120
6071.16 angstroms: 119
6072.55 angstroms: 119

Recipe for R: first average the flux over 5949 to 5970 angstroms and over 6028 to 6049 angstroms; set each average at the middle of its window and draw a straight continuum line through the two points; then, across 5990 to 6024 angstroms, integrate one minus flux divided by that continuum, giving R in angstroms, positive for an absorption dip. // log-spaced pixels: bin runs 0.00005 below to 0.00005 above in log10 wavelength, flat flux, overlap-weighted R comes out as 0.8 angstroms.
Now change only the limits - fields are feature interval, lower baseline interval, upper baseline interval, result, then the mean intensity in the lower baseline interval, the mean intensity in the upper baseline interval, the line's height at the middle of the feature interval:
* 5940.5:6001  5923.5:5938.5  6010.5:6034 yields 1.21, 118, 123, 121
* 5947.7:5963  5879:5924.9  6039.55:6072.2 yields -0.86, 106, 123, 112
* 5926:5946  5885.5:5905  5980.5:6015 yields -2.54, 97.2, 119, 106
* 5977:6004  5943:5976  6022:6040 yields 1.08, 119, 126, 122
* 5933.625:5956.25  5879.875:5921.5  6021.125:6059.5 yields -1.51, 105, 125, 112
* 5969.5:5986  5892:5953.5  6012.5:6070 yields 0.14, 113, 123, 118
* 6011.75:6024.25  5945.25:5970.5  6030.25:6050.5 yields 0.30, 119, 126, 124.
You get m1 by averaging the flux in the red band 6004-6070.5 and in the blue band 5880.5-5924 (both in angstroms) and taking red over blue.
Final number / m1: 1.2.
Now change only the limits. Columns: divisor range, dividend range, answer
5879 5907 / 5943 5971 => 1.18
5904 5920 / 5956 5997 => 1.03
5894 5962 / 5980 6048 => 1.07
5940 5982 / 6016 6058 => 1.05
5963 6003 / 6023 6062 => 1.06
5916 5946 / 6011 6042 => 1.06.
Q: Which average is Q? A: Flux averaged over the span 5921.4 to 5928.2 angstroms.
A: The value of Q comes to 114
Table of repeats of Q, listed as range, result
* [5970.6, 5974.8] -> 118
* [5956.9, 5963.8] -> 118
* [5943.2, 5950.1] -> 119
